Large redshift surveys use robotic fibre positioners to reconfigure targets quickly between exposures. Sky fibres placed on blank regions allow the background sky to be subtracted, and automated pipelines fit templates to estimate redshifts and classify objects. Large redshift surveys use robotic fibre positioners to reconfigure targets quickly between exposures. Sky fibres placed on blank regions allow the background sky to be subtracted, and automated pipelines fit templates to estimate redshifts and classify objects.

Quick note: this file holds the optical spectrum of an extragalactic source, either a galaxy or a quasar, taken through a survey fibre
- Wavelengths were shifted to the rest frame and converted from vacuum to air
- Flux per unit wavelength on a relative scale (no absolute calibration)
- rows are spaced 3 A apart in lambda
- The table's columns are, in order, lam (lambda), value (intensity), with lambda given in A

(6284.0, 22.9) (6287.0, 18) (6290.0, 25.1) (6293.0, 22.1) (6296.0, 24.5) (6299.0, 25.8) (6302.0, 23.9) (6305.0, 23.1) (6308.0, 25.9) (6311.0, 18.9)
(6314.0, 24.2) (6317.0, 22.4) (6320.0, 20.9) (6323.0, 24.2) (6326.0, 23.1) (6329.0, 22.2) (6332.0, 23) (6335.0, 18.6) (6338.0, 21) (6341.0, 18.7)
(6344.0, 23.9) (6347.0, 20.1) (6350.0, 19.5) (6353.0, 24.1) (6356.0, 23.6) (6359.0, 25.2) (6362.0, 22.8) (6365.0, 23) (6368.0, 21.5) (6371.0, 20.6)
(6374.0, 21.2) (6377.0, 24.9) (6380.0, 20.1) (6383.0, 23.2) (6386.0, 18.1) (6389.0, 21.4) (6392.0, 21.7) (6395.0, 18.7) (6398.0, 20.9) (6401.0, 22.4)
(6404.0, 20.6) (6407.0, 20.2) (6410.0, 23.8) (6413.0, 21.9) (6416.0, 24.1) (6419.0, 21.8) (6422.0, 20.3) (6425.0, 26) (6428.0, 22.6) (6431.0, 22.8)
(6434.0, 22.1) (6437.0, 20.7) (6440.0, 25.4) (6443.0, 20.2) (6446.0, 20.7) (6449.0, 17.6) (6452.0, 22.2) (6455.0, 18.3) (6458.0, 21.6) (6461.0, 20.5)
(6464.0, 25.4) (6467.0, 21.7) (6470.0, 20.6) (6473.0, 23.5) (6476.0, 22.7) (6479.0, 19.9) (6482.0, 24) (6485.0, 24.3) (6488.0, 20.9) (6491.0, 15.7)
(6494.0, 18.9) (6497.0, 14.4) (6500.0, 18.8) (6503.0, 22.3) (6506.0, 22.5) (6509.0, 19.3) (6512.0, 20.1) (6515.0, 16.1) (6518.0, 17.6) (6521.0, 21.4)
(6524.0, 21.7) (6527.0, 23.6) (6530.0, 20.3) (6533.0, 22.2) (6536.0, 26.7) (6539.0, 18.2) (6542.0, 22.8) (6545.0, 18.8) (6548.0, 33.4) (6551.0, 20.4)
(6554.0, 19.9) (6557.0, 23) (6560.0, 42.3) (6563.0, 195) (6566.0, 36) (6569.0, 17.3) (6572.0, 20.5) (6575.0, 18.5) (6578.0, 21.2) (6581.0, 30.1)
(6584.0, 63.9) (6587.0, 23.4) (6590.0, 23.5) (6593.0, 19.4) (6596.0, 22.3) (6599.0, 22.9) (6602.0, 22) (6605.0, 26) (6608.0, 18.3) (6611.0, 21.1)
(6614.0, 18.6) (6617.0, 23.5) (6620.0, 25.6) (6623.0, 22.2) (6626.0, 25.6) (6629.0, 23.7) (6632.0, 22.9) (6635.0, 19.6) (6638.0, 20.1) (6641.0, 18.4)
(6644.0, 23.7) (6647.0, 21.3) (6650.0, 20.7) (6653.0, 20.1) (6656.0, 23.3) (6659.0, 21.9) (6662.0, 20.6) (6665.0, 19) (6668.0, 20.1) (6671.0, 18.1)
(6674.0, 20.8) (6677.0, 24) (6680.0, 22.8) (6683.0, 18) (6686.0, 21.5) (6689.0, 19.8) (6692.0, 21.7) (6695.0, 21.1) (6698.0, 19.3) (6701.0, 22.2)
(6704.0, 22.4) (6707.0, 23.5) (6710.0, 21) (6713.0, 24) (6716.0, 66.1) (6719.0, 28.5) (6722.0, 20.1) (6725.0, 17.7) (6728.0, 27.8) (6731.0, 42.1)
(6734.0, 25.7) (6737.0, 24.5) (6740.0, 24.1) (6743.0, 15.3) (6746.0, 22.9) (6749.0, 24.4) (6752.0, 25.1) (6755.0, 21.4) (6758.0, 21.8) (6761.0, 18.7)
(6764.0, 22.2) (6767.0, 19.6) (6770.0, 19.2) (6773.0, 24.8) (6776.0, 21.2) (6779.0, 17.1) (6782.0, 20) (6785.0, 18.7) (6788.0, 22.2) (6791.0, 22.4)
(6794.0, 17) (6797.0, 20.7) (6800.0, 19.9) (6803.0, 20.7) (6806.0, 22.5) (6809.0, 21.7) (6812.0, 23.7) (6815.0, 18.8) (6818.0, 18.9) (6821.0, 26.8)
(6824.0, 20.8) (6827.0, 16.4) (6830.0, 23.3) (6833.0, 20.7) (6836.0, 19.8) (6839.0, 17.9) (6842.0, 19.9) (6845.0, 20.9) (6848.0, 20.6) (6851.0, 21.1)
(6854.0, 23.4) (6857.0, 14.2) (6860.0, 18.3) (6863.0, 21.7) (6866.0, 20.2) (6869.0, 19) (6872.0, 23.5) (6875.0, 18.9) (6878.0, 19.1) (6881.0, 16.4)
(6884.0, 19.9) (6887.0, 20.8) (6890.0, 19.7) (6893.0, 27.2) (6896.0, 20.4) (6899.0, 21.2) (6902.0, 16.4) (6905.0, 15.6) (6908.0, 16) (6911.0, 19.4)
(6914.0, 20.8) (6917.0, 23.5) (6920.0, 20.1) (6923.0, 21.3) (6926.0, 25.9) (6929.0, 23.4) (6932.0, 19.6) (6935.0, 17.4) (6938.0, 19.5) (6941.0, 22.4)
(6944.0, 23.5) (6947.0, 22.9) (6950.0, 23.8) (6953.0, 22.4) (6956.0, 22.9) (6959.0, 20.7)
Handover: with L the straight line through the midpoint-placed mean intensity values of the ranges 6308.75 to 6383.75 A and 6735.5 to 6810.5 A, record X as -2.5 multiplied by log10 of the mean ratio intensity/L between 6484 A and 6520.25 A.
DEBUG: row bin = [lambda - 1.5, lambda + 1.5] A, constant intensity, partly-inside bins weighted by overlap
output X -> 0.13 mag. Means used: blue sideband 22.1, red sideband 21.1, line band 19.2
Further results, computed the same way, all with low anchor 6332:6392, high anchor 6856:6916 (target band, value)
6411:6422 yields -0.04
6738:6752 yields -0.11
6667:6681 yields -0.04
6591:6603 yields -0.05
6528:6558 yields -0.08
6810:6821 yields -0.08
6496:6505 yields 0.12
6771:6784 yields -0.04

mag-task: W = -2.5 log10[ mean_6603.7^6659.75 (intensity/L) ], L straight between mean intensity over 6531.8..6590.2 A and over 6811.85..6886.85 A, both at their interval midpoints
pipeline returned 0.39 mag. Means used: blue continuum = 35.2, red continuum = 20.1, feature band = 21.9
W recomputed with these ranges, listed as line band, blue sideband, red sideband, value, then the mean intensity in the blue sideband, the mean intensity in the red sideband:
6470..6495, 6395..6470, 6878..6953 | 0.02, 21.7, 20.7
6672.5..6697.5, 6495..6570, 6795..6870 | 0.18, 29.4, 20.5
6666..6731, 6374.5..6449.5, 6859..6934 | -0.16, 21.7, 20.3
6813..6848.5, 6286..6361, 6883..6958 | 0.04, 22.5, 21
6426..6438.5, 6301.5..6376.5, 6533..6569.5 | 0.32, 22.2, 39.4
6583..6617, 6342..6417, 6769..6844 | -0.17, 21.9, 20.6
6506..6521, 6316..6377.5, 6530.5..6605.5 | 0.49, 22.1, 32.3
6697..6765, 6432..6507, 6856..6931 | -0.23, 21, 20.2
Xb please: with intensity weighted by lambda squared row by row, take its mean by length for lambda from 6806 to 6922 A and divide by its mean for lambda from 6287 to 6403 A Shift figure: 1.07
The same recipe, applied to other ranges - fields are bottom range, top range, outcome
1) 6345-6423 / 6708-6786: 1.25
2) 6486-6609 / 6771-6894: 0.81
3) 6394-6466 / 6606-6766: 1.15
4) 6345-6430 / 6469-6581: 1.27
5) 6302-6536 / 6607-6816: 1.14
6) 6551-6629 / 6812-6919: 0.69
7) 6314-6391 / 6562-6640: 1.46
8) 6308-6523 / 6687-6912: 1.14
